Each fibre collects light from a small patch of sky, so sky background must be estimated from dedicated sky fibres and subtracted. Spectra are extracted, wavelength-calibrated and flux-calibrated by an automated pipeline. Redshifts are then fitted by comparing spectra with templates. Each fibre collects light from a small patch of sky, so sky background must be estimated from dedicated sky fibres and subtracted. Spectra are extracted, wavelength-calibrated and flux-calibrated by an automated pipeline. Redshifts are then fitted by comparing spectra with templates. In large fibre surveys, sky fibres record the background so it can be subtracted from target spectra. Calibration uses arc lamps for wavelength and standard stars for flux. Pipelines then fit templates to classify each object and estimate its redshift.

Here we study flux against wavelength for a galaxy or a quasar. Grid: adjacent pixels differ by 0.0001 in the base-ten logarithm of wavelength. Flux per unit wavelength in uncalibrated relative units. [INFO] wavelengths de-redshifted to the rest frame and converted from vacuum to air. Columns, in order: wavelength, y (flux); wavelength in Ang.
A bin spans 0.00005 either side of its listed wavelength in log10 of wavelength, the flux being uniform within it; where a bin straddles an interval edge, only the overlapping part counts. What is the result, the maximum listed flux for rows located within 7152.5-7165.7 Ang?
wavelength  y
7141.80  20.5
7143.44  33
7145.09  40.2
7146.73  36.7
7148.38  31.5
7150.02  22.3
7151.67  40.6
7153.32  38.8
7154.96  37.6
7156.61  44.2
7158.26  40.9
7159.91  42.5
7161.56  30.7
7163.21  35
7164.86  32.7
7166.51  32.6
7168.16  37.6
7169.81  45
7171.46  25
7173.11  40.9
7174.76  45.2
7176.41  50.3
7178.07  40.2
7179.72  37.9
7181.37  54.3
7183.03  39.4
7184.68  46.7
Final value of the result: 44.2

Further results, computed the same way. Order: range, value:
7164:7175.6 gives 45.2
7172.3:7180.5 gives 50.3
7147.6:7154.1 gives 40.6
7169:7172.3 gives 45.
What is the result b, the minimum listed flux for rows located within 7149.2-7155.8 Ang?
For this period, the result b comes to 22.3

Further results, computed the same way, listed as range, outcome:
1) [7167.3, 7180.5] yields 25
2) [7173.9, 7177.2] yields 45.2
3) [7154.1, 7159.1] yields 37.6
